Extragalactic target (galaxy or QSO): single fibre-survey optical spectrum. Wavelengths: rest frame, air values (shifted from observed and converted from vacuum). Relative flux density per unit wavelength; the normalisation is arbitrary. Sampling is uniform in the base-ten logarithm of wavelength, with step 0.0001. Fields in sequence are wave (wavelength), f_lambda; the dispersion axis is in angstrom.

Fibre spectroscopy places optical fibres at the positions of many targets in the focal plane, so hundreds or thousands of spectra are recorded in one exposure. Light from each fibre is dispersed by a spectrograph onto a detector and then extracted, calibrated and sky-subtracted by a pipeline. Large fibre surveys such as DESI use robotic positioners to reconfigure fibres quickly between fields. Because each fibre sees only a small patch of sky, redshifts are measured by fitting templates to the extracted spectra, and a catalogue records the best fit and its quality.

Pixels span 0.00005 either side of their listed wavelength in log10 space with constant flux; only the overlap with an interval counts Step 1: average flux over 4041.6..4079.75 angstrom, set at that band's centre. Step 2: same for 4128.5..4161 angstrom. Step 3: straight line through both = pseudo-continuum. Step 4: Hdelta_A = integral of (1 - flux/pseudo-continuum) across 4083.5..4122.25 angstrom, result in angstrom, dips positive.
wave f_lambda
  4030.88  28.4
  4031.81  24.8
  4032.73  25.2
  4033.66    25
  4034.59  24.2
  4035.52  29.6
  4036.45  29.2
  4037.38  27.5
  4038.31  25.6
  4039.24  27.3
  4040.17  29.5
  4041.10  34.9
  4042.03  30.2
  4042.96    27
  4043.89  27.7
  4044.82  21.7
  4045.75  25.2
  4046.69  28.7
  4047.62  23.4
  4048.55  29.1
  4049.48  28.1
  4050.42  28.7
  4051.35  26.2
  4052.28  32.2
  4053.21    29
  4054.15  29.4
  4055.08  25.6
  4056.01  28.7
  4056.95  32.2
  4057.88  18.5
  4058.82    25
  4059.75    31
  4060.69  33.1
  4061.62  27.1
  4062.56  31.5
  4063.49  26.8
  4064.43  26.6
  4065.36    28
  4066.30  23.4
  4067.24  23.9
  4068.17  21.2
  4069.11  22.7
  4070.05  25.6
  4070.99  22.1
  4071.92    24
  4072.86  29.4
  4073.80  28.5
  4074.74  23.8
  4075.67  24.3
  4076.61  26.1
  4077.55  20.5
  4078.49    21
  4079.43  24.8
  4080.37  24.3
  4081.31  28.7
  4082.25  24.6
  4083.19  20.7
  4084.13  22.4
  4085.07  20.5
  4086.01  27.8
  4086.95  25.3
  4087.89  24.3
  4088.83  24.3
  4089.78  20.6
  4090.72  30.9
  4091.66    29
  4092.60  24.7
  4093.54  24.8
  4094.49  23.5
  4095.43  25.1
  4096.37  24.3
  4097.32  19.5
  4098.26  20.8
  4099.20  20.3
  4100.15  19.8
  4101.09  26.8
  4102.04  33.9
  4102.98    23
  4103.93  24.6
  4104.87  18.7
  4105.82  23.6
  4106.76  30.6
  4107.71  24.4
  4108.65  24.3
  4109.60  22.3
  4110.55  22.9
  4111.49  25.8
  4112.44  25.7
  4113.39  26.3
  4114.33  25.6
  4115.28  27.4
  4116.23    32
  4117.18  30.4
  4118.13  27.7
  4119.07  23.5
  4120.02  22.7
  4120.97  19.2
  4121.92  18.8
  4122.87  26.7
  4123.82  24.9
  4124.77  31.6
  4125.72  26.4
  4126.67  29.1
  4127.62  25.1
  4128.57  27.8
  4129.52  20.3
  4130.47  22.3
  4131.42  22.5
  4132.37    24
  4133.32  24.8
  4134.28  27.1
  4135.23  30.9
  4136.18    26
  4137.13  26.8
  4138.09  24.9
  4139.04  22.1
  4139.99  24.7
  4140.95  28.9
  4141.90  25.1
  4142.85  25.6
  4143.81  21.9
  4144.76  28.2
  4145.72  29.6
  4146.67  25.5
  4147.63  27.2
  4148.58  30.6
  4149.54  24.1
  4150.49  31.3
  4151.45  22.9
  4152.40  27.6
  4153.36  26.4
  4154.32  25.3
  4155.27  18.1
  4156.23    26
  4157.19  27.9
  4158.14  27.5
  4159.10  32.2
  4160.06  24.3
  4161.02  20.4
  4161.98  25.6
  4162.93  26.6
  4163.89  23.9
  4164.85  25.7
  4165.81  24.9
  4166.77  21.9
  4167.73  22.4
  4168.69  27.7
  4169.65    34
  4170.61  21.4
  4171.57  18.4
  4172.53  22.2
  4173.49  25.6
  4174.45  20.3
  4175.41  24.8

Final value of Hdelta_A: 2.2 angstrom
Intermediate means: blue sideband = 26.4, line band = 24.6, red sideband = 25.8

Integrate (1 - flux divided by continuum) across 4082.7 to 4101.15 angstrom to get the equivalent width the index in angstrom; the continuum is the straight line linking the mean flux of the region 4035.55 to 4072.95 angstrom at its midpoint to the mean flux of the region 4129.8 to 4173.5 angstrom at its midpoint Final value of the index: 1.96 angstrom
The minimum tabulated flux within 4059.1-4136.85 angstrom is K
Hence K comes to 18.7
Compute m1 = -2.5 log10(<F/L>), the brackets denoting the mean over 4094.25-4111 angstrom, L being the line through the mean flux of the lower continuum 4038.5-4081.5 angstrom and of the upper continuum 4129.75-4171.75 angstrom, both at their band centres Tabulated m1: 0.10 mag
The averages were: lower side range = 26.6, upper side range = 25.6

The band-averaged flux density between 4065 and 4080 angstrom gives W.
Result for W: 24.3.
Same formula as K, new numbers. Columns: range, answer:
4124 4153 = 20.3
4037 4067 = 18.5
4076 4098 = 19.5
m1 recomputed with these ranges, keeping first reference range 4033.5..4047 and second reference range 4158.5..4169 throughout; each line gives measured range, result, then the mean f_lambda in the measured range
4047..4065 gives -0.03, 28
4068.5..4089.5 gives 0.11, 24.3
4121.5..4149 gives -0.01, 25.8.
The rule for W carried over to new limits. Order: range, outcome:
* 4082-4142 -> 24.9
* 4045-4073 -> 26.8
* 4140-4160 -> 26.5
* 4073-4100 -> 24.1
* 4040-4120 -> 25.8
